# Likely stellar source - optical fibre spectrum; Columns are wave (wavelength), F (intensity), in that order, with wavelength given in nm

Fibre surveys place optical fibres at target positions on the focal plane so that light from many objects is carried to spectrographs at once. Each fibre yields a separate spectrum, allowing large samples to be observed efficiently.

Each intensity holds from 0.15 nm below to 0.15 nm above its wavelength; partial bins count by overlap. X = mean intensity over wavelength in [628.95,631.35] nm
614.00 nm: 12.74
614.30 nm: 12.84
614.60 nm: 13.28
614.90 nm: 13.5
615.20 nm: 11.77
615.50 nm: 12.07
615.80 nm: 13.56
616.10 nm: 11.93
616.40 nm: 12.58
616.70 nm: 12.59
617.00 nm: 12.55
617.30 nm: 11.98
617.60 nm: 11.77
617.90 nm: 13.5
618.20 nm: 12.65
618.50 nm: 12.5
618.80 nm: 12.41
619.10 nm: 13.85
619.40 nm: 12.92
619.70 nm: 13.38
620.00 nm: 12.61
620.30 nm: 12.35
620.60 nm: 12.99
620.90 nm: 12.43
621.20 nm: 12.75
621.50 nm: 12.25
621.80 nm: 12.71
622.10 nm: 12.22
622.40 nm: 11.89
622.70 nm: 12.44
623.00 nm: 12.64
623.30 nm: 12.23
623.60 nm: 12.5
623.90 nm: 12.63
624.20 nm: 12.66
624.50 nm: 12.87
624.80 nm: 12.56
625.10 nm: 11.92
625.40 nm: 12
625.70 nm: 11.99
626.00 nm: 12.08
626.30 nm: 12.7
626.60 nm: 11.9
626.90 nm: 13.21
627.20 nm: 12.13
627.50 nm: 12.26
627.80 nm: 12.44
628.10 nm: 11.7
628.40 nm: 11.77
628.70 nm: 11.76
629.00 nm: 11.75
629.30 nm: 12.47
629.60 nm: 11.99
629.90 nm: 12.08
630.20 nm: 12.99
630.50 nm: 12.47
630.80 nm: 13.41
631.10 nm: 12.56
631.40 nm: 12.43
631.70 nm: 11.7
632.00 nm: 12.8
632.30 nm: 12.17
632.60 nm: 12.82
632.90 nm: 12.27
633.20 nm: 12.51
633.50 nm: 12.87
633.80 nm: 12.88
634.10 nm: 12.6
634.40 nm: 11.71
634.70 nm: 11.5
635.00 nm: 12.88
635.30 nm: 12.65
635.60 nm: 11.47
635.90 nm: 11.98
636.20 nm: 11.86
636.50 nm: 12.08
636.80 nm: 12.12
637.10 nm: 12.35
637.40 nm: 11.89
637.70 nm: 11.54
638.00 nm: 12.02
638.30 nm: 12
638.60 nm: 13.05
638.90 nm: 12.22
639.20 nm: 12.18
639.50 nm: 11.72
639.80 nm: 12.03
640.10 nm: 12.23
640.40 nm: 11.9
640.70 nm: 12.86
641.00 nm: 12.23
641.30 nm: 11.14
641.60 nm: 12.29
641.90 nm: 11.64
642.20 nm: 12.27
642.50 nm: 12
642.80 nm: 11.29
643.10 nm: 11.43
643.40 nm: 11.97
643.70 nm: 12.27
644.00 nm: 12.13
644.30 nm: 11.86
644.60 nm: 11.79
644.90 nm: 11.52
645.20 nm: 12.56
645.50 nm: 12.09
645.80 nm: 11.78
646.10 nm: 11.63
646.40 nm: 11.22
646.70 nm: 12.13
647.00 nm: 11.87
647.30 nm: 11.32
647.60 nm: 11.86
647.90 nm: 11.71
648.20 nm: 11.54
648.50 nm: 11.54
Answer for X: 12.5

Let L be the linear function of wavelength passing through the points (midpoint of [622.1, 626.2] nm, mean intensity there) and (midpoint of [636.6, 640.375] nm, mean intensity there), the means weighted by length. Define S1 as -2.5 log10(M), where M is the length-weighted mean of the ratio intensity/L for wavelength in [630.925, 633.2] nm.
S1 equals -0.02 mag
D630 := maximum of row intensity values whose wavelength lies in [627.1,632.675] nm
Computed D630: 13.41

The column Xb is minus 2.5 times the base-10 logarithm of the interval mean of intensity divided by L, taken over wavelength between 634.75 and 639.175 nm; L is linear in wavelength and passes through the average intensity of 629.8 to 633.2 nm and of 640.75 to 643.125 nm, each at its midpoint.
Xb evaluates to 0.00 mag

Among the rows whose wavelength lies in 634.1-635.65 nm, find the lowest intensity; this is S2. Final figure 11.47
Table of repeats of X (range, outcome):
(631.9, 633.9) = 12.6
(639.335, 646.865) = 11.9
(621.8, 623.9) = 12.4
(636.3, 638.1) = 12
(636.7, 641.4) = 12.1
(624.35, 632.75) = 12.3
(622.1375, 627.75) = 12.4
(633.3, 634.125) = 12.8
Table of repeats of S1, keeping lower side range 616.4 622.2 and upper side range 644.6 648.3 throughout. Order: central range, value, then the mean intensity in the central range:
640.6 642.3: -0.01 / 12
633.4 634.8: -0.01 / 12.3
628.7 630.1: 0.02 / 12.1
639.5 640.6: -0.01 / 12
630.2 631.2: -0.05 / 12.9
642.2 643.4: 0.02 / 11.7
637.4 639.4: -0.01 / 12.1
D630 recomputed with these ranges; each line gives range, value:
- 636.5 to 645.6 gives 13.05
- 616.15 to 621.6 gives 13.85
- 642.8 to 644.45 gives 12.27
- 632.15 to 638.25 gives 12.88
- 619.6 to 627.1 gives 13.38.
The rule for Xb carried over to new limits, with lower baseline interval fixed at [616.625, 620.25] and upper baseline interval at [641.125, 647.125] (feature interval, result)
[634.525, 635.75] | 0.00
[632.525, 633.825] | -0.04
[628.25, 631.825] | 0.00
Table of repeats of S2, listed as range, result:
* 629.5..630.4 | 11.99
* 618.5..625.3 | 11.89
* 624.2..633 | 11.7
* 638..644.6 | 11.14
